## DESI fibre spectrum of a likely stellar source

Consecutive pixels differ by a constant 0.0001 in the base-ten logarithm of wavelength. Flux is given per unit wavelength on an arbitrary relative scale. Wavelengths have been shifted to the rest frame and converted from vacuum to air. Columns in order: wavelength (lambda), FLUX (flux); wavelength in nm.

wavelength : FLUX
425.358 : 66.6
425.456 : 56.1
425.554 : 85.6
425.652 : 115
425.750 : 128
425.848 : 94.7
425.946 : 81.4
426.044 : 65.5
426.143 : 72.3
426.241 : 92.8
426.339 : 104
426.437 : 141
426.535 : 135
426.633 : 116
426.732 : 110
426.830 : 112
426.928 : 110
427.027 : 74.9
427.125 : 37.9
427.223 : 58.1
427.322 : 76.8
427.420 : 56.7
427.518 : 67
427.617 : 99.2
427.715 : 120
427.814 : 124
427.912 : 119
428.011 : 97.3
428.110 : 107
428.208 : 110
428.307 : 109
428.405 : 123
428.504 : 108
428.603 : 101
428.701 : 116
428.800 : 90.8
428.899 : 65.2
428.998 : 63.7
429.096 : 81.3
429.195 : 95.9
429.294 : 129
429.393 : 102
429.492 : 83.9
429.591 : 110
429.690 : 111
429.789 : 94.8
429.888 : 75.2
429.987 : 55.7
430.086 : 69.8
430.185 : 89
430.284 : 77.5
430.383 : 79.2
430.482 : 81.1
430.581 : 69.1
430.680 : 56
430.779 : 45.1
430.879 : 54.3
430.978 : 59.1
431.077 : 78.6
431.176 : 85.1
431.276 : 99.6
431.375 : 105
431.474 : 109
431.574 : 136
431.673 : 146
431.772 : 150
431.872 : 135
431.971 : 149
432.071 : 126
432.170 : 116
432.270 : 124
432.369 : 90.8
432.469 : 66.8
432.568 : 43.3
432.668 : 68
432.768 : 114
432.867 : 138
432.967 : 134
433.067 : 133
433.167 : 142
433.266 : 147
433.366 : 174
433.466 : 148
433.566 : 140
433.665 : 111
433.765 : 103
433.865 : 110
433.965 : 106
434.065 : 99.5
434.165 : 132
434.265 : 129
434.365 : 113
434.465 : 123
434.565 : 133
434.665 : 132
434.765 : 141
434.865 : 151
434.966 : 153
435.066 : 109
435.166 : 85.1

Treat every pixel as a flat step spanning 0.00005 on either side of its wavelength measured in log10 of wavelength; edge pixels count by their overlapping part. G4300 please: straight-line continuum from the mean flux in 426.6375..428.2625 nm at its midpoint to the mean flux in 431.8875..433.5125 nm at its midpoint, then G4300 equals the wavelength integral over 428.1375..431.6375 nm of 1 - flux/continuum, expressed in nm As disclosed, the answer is 0.517 nm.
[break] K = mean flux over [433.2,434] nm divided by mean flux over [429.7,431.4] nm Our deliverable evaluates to 1.73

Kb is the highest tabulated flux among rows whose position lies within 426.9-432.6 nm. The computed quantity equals 150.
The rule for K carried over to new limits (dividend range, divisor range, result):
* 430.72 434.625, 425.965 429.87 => 1.17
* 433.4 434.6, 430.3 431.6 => 1.51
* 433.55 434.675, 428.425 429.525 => 1.24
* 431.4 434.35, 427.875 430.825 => 1.34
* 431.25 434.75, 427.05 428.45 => 1.30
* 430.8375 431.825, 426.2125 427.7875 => 1.08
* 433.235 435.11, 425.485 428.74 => 1.31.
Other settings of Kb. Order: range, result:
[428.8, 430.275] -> 129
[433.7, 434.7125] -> 133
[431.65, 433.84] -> 174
